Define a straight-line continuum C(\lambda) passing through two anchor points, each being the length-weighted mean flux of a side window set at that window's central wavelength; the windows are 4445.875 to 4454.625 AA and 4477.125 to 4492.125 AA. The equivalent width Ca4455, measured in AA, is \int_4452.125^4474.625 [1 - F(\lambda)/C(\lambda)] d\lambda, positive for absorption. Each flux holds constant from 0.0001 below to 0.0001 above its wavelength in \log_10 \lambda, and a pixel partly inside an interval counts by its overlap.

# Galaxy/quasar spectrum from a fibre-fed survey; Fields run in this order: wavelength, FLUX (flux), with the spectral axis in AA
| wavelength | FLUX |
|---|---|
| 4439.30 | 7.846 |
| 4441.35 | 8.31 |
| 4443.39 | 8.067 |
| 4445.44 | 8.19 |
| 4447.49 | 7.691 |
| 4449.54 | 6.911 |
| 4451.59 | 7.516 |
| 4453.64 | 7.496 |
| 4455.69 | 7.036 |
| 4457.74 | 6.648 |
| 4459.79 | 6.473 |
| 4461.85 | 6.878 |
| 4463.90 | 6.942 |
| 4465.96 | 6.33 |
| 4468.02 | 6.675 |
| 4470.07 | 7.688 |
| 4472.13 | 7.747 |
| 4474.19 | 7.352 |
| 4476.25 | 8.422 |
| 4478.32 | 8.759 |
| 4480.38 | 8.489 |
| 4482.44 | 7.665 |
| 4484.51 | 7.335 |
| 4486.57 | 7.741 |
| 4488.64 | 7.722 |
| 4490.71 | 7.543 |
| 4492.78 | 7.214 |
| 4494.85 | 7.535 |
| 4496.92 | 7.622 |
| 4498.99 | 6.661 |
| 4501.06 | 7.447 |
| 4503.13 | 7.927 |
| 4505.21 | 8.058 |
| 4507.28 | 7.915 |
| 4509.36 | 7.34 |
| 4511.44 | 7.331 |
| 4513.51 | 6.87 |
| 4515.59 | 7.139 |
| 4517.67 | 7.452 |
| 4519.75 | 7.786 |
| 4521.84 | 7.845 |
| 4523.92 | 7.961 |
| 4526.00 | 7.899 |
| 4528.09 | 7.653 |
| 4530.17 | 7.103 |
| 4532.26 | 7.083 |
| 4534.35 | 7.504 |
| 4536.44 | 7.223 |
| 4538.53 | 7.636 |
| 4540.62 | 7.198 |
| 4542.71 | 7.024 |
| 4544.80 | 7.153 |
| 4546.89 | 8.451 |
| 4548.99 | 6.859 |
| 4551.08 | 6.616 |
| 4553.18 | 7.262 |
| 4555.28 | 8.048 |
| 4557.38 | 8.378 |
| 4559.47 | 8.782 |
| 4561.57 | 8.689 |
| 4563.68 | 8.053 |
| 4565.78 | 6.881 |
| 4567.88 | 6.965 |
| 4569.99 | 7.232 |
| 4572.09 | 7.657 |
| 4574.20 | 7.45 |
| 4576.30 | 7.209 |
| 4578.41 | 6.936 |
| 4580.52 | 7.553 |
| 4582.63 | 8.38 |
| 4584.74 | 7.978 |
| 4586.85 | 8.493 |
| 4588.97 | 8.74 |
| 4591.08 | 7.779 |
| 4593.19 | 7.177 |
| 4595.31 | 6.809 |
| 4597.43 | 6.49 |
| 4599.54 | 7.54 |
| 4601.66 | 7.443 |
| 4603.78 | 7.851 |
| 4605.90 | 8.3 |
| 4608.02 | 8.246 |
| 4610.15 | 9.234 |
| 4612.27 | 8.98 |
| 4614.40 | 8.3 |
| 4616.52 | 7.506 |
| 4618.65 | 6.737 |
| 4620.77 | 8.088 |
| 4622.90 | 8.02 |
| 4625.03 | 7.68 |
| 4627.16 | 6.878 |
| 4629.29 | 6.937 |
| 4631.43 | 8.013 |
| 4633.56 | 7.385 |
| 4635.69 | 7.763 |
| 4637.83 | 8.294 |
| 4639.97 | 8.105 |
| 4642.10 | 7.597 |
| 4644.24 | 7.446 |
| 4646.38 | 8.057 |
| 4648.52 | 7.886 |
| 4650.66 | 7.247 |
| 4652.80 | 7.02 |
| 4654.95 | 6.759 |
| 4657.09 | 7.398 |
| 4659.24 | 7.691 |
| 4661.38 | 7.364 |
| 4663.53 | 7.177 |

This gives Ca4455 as 1.7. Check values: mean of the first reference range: 7.45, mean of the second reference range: 7.88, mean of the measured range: 7.03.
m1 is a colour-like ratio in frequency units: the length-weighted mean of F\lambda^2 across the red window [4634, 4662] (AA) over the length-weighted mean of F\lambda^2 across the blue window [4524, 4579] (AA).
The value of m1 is 1.05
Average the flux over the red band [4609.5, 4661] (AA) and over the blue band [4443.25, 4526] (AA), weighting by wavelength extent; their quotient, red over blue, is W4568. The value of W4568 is 1.03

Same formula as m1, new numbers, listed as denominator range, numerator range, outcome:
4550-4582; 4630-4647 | 1.06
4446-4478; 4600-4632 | 1.16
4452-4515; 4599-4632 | 1.12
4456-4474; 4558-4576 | 1.16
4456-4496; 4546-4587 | 1.08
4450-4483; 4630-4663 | 1.11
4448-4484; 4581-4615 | 1.15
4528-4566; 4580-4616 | 1.07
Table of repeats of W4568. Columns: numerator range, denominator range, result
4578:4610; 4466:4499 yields 1.02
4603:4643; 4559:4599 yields 1.03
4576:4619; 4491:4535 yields 1.04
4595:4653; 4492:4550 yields 1.04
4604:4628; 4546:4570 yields 1.04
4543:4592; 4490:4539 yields 1.03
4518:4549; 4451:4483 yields 1.02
